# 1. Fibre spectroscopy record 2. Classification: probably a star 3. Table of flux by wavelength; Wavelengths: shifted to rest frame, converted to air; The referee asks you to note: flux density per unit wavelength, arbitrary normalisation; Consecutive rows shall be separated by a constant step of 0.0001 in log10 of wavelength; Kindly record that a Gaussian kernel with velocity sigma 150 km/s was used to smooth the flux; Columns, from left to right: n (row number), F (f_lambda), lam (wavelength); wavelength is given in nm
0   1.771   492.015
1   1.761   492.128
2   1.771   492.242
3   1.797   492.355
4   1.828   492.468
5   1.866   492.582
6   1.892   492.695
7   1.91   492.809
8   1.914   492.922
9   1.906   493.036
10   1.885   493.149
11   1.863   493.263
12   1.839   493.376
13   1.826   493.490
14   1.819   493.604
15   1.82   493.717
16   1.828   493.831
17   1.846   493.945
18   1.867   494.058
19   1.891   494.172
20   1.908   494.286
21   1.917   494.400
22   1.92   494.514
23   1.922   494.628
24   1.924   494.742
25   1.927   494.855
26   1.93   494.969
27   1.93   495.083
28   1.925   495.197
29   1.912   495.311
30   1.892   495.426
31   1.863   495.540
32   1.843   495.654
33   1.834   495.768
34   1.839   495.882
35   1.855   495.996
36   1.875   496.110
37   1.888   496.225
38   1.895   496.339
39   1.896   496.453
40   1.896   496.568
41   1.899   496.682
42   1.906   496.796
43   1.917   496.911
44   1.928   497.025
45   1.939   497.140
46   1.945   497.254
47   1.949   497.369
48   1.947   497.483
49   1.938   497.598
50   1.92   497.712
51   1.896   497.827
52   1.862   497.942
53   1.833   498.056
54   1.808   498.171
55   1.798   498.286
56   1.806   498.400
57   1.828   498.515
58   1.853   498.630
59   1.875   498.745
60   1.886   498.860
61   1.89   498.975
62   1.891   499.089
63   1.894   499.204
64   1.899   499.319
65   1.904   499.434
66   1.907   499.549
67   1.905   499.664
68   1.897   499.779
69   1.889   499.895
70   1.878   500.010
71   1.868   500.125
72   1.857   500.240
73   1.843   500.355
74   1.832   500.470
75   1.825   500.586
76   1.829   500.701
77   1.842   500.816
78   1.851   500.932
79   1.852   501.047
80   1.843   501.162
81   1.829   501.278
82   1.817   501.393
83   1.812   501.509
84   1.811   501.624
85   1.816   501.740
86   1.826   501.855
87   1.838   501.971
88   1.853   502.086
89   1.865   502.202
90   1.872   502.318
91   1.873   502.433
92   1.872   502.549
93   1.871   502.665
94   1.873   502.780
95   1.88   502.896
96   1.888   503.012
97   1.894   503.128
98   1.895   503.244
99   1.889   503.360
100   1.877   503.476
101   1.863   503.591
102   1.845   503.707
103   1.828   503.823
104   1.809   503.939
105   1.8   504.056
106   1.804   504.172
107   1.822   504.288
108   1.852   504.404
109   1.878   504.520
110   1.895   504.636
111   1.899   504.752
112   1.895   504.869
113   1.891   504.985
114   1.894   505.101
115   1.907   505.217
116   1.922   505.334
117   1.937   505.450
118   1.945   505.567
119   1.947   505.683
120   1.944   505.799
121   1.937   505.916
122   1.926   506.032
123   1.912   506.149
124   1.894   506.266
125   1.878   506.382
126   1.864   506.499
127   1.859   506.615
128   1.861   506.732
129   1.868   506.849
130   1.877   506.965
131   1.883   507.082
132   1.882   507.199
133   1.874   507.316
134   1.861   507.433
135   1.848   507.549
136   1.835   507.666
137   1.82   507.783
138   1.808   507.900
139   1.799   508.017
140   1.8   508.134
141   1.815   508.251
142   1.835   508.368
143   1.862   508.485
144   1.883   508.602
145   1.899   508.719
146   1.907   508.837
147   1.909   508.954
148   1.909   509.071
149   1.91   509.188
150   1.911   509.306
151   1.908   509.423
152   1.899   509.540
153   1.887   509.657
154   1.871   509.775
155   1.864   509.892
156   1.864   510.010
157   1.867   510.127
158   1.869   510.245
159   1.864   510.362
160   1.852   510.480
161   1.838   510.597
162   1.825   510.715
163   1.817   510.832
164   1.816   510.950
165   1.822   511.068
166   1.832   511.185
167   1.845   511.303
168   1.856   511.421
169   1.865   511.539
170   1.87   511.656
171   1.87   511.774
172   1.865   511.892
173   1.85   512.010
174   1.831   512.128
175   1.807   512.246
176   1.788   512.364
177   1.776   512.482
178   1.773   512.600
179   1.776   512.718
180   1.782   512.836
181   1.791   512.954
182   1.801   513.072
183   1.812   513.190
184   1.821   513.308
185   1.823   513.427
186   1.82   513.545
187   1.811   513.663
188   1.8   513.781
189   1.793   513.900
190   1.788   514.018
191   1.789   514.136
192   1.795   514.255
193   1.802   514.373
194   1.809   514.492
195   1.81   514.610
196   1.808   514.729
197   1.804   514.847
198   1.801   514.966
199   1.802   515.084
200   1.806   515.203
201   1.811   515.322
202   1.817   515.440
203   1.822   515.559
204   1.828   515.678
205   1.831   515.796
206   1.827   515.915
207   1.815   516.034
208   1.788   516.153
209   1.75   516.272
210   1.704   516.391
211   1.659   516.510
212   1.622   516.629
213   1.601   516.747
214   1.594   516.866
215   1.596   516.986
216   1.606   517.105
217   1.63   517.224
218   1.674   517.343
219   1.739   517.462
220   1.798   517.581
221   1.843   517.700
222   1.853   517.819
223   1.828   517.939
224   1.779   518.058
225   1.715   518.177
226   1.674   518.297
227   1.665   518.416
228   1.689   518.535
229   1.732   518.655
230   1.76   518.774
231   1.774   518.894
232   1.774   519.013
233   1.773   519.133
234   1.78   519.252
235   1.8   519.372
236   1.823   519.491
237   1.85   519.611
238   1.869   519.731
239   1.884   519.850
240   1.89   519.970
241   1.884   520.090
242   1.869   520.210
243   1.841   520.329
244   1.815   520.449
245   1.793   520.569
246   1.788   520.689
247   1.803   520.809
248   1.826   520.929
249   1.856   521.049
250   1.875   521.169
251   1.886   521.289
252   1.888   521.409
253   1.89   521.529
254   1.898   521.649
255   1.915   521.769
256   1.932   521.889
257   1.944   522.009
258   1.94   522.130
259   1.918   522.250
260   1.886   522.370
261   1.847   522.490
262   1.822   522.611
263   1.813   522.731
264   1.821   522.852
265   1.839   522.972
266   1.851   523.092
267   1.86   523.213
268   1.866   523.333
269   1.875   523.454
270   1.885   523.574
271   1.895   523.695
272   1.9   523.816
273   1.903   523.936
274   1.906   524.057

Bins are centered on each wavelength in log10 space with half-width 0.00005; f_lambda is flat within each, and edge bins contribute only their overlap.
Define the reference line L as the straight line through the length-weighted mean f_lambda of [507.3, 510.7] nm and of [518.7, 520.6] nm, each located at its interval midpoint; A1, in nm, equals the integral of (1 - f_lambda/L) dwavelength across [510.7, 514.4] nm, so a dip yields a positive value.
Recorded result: 0.07 nm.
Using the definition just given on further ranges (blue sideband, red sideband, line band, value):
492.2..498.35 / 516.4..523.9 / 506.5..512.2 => -0.062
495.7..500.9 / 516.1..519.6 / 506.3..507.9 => -0.045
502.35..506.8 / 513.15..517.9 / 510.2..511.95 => -0.032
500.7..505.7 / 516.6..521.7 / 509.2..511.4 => -0.039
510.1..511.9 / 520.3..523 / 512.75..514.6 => 0.049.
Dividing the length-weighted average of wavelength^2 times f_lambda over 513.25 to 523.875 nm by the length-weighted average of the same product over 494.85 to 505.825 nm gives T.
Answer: 1.0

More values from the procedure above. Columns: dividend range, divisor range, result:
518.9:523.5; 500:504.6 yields 1.08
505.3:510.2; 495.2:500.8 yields 1.04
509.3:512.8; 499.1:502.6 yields 1.03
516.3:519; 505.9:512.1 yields 0.95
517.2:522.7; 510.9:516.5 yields 1.03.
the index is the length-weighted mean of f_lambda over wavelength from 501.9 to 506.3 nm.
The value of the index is 1.88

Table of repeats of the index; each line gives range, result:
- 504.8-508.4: 1.88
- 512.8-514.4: 1.8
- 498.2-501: 1.86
